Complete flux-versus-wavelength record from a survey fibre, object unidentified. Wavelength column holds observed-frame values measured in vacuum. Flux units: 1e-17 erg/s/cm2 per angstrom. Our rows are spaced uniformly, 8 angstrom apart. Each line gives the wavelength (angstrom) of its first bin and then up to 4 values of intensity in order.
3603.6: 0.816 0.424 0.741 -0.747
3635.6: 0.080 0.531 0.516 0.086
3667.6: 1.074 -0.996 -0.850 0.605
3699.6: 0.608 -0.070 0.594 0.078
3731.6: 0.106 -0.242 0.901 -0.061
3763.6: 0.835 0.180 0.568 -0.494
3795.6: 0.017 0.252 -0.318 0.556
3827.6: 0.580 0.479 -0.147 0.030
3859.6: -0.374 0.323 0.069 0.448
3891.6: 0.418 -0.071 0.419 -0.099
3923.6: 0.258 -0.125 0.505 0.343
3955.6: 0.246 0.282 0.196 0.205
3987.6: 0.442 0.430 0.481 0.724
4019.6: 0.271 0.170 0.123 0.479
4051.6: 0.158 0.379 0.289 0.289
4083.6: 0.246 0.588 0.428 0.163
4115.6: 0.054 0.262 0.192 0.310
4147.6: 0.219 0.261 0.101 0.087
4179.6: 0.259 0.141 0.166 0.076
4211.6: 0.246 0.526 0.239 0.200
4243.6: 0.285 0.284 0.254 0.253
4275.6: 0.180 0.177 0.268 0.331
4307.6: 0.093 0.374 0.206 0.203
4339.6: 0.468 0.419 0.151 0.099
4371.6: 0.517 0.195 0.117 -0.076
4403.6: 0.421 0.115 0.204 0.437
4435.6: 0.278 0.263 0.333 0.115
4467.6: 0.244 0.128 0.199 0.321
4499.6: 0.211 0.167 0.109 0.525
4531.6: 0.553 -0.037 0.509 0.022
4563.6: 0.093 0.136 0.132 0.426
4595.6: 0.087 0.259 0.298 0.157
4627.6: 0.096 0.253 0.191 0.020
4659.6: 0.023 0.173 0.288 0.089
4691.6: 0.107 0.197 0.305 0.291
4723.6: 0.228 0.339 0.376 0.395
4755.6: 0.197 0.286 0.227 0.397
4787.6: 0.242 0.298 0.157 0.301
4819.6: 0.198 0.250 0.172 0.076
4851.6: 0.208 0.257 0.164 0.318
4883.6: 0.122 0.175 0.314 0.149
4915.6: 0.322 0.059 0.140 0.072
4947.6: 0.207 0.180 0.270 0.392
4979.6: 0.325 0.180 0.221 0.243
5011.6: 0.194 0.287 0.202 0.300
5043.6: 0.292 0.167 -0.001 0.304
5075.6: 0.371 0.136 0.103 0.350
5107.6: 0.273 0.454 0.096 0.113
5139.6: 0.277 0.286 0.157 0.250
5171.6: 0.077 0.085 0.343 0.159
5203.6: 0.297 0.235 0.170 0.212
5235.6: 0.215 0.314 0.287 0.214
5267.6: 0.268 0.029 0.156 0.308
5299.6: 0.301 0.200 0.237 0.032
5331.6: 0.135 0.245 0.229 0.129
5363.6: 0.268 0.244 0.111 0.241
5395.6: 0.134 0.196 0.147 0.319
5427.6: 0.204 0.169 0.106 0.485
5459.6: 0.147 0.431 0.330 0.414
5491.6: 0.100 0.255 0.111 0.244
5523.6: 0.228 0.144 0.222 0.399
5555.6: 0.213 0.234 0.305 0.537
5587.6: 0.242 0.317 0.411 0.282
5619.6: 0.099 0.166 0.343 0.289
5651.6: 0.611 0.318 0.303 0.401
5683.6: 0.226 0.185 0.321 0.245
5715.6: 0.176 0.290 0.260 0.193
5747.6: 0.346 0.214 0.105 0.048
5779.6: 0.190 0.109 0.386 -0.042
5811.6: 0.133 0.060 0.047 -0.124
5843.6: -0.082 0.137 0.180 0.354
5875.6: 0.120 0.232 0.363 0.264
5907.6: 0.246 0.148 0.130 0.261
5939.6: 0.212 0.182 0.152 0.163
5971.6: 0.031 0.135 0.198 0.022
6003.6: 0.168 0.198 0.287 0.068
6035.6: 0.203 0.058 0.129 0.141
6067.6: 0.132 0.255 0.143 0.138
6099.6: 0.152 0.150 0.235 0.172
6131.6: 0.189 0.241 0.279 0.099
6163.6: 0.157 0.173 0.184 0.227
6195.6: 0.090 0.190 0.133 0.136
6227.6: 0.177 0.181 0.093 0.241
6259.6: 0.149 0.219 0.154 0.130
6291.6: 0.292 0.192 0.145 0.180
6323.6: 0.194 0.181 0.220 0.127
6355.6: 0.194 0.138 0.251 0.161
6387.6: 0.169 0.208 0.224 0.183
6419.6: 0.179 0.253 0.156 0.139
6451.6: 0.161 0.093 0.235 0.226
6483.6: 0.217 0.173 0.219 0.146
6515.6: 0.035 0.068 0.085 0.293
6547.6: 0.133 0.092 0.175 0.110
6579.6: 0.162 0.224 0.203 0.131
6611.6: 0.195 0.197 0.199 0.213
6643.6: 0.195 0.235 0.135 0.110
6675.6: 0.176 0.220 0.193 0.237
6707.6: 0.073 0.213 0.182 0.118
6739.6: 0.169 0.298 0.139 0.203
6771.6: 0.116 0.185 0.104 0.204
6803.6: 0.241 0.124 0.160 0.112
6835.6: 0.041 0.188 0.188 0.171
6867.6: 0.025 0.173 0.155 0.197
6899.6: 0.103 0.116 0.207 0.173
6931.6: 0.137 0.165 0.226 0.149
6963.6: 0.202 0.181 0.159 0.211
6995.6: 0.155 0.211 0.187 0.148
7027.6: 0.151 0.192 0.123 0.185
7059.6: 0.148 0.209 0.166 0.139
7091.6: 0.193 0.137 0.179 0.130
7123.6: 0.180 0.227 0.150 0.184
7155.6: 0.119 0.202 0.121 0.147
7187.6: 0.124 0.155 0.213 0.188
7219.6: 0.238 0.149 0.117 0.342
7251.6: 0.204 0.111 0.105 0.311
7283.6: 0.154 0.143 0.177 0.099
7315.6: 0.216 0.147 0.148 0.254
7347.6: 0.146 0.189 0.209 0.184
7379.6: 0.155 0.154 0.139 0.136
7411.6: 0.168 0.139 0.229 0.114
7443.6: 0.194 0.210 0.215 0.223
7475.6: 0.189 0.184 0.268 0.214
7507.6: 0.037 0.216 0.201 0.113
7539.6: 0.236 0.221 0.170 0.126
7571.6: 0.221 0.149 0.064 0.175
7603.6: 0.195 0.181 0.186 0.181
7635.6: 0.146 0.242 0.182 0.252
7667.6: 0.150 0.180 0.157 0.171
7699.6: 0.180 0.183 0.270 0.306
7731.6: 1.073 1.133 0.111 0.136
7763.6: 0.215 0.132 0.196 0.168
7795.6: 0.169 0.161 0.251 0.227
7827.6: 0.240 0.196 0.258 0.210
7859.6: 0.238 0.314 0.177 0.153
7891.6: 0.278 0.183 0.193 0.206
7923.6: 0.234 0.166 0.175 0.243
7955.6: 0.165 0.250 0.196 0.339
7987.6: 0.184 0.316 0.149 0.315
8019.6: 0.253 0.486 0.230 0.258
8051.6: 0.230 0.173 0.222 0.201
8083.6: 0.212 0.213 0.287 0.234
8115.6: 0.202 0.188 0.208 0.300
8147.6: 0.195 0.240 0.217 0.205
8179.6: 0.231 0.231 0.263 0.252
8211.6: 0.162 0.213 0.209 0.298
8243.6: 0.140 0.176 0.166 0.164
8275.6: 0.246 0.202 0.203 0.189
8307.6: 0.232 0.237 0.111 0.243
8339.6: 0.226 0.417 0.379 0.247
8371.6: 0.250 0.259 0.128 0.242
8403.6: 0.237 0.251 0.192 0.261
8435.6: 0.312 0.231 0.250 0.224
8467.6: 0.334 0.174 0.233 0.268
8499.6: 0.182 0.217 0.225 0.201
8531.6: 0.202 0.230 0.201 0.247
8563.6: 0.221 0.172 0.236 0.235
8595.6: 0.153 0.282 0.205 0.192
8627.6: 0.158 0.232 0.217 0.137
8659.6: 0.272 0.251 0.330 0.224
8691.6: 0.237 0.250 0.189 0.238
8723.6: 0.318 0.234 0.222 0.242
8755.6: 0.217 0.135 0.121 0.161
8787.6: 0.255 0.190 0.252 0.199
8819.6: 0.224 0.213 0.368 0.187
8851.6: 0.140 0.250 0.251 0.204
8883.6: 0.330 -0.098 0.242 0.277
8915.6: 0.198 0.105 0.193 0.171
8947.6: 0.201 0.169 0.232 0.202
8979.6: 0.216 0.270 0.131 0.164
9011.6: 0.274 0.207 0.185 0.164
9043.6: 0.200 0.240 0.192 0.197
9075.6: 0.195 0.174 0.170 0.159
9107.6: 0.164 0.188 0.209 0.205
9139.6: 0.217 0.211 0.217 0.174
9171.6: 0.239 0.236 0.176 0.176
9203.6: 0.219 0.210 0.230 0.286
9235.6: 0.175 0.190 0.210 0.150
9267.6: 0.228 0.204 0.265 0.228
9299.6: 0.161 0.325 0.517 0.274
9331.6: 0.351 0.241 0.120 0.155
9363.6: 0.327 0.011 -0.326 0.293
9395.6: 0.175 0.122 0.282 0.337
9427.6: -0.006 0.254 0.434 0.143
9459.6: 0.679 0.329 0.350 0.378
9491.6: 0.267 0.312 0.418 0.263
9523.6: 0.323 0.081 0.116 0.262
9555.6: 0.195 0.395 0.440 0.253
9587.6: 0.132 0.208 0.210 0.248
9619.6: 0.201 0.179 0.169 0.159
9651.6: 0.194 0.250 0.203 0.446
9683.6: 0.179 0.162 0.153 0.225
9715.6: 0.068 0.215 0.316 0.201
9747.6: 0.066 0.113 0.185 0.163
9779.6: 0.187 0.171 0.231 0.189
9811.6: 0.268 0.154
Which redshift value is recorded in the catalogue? 1.075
